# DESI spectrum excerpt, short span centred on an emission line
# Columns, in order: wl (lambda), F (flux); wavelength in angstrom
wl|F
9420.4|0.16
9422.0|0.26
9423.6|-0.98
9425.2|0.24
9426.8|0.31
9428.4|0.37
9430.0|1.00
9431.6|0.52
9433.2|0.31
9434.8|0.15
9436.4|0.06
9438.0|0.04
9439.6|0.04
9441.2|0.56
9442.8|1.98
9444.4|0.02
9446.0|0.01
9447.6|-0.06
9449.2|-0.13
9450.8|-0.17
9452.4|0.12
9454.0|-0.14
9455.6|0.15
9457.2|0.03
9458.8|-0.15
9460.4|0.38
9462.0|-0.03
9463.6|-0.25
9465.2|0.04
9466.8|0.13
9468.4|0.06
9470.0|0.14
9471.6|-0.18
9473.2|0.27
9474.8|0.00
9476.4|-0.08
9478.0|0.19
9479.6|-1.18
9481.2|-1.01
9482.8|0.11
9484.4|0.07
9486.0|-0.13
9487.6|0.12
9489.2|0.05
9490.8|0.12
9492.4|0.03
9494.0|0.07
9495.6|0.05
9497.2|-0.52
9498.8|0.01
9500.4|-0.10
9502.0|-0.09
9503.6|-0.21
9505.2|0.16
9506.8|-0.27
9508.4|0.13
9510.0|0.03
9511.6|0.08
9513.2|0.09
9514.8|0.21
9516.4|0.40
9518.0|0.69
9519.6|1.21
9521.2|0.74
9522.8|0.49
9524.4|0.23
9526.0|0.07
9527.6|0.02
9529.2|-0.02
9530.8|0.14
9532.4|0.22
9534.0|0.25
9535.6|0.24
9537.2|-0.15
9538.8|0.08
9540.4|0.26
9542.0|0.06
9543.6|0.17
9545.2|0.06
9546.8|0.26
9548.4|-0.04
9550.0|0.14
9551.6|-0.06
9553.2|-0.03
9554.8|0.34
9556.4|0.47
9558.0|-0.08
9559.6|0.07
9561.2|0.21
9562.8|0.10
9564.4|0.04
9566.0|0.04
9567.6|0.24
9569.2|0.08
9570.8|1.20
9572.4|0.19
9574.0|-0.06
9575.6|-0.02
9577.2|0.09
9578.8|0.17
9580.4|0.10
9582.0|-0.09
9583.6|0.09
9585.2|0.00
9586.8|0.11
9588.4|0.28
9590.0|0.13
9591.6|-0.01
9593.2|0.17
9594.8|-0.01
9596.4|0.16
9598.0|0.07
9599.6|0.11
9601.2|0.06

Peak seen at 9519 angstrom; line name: [O III] 5007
